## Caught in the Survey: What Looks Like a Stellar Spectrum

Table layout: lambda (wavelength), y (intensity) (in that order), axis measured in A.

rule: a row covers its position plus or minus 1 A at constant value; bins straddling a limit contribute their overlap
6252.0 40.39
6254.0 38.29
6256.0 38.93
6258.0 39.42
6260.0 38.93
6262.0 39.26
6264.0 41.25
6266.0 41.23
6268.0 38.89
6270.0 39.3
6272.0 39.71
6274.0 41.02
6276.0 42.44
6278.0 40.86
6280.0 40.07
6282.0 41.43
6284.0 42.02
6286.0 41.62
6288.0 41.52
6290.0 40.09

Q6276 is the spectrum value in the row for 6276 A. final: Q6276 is 42.44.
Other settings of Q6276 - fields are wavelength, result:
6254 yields 38.29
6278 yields 40.86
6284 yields 42.02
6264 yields 41.25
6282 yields 41.43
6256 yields 38.93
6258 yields 39.42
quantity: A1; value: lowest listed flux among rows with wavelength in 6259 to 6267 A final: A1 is 38.93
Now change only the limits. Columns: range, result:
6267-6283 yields 38.89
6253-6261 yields 38.29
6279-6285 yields 40.07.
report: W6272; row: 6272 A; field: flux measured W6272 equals 39.71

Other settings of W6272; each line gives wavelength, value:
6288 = 41.52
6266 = 41.23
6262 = 39.26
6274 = 41.02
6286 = 41.62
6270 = 39.3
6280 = 40.07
